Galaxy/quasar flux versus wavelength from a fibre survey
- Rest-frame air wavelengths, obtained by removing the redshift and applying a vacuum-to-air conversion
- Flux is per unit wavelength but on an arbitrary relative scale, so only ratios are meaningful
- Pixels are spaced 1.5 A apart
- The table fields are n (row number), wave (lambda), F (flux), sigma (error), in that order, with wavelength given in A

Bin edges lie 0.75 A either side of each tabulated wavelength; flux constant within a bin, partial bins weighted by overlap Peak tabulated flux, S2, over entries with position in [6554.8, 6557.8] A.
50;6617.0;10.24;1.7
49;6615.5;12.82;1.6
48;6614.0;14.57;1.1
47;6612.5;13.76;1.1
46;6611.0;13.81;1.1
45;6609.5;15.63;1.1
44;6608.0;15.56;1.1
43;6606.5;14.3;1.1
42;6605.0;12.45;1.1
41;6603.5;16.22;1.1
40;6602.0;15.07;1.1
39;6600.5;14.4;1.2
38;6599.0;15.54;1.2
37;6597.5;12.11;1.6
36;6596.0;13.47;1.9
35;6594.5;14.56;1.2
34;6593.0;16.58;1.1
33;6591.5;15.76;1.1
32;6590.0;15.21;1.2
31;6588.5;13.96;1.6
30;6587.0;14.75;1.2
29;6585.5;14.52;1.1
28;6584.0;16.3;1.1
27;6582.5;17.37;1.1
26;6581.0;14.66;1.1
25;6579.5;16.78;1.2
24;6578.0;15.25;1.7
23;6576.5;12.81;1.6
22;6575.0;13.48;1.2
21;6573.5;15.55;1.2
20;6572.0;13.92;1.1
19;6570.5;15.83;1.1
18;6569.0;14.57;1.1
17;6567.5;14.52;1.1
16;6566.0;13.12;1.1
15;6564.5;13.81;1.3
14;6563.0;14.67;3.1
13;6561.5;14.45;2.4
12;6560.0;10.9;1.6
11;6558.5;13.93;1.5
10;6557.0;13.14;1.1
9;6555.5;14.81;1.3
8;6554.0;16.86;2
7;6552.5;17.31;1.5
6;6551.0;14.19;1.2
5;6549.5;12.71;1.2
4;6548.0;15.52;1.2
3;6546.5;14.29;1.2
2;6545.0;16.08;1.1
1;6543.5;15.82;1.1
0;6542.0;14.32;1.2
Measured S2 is 14.81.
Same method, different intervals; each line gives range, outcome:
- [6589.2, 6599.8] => 16.58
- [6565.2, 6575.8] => 15.83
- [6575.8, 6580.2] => 16.78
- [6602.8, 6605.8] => 16.22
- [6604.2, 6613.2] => 15.63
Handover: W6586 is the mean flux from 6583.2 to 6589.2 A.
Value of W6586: 14.9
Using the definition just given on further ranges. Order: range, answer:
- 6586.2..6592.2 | 14.9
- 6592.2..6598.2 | 14.2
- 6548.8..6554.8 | 15.3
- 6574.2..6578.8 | 13.9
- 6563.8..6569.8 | 14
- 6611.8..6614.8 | 14.1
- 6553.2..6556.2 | 15.9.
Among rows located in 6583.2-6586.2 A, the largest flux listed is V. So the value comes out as 16.3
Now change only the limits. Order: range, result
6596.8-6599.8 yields 15.54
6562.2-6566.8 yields 14.67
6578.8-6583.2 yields 17.37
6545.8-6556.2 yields 17.31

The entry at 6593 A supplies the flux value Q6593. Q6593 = 16.58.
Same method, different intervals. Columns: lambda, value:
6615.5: 12.82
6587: 14.75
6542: 14.32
